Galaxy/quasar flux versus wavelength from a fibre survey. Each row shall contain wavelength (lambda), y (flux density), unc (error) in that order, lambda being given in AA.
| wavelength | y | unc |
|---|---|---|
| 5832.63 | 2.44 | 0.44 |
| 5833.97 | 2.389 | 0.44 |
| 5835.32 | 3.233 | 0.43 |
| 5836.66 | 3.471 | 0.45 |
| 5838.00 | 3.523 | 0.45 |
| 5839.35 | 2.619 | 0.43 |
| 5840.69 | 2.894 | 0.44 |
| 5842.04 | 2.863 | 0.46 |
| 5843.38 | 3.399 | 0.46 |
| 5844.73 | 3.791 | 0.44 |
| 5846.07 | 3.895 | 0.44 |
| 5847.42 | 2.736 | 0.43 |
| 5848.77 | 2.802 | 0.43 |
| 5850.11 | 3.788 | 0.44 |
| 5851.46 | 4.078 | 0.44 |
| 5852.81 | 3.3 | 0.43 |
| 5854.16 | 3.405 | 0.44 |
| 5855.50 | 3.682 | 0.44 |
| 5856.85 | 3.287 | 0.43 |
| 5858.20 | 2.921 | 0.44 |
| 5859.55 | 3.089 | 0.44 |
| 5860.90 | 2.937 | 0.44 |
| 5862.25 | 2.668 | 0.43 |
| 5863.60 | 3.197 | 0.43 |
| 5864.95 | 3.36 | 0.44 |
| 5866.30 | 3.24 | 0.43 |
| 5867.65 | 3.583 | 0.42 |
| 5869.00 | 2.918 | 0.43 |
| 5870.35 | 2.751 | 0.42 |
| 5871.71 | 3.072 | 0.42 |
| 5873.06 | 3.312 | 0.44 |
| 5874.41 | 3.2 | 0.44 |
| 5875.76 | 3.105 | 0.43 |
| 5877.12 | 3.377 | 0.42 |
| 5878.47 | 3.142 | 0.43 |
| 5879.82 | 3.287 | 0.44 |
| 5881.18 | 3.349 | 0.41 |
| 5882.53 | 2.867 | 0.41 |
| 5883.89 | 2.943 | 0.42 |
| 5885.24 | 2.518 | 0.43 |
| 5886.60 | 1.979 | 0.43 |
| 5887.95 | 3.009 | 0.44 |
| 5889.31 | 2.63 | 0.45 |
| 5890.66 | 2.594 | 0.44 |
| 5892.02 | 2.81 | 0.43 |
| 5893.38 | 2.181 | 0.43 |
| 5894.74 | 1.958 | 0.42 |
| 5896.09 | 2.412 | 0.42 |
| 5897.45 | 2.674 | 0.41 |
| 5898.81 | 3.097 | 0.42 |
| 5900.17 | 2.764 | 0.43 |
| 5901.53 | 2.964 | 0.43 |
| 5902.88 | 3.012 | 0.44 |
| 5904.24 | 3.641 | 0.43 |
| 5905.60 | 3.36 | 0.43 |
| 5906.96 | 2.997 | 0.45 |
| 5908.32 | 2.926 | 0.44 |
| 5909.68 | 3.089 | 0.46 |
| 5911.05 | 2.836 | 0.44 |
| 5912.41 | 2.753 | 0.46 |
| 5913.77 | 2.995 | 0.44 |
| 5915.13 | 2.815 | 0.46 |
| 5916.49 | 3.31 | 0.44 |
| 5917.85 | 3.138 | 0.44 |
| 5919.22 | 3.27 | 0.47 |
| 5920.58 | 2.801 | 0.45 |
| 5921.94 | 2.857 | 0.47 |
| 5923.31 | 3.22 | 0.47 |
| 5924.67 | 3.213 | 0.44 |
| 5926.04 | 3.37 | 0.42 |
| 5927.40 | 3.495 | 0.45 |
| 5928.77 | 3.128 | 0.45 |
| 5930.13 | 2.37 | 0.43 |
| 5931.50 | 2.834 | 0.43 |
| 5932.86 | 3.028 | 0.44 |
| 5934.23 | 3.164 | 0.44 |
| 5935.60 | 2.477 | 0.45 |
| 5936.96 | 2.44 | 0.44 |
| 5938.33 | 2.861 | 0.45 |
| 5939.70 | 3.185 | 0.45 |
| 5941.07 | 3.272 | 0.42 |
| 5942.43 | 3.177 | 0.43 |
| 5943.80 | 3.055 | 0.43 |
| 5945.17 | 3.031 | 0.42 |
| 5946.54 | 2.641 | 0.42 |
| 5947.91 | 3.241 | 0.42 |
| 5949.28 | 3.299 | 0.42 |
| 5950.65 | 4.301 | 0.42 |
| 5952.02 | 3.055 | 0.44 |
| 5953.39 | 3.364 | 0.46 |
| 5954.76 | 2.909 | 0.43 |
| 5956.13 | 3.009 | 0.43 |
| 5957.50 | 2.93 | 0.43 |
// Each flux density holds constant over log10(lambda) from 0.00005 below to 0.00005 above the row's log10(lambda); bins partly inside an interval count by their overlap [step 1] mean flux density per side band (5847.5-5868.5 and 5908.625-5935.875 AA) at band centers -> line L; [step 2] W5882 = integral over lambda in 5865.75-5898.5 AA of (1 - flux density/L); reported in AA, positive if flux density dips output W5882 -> 3.2 AA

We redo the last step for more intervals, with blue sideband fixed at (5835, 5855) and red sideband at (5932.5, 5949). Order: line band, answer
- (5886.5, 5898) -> 2.4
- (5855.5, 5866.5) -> 0.5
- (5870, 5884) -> 0.3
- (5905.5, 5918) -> 0.3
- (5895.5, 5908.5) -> 0.5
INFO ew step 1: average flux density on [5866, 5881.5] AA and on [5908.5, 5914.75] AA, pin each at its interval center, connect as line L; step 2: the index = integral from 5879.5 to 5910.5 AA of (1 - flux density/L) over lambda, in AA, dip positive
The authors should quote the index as 2.1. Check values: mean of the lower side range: 3.19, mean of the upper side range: 2.91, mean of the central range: 2.82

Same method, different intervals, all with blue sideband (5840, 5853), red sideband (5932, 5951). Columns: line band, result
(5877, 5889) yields 1.2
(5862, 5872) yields 0.5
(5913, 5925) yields 0.3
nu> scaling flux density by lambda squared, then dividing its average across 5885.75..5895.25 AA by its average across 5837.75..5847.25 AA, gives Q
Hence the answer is 0.77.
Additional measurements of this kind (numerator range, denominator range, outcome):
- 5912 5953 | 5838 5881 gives 0.98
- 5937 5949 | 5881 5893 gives 1.14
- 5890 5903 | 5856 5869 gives 0.85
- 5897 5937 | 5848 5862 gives 0.93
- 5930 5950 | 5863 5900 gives 1.04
